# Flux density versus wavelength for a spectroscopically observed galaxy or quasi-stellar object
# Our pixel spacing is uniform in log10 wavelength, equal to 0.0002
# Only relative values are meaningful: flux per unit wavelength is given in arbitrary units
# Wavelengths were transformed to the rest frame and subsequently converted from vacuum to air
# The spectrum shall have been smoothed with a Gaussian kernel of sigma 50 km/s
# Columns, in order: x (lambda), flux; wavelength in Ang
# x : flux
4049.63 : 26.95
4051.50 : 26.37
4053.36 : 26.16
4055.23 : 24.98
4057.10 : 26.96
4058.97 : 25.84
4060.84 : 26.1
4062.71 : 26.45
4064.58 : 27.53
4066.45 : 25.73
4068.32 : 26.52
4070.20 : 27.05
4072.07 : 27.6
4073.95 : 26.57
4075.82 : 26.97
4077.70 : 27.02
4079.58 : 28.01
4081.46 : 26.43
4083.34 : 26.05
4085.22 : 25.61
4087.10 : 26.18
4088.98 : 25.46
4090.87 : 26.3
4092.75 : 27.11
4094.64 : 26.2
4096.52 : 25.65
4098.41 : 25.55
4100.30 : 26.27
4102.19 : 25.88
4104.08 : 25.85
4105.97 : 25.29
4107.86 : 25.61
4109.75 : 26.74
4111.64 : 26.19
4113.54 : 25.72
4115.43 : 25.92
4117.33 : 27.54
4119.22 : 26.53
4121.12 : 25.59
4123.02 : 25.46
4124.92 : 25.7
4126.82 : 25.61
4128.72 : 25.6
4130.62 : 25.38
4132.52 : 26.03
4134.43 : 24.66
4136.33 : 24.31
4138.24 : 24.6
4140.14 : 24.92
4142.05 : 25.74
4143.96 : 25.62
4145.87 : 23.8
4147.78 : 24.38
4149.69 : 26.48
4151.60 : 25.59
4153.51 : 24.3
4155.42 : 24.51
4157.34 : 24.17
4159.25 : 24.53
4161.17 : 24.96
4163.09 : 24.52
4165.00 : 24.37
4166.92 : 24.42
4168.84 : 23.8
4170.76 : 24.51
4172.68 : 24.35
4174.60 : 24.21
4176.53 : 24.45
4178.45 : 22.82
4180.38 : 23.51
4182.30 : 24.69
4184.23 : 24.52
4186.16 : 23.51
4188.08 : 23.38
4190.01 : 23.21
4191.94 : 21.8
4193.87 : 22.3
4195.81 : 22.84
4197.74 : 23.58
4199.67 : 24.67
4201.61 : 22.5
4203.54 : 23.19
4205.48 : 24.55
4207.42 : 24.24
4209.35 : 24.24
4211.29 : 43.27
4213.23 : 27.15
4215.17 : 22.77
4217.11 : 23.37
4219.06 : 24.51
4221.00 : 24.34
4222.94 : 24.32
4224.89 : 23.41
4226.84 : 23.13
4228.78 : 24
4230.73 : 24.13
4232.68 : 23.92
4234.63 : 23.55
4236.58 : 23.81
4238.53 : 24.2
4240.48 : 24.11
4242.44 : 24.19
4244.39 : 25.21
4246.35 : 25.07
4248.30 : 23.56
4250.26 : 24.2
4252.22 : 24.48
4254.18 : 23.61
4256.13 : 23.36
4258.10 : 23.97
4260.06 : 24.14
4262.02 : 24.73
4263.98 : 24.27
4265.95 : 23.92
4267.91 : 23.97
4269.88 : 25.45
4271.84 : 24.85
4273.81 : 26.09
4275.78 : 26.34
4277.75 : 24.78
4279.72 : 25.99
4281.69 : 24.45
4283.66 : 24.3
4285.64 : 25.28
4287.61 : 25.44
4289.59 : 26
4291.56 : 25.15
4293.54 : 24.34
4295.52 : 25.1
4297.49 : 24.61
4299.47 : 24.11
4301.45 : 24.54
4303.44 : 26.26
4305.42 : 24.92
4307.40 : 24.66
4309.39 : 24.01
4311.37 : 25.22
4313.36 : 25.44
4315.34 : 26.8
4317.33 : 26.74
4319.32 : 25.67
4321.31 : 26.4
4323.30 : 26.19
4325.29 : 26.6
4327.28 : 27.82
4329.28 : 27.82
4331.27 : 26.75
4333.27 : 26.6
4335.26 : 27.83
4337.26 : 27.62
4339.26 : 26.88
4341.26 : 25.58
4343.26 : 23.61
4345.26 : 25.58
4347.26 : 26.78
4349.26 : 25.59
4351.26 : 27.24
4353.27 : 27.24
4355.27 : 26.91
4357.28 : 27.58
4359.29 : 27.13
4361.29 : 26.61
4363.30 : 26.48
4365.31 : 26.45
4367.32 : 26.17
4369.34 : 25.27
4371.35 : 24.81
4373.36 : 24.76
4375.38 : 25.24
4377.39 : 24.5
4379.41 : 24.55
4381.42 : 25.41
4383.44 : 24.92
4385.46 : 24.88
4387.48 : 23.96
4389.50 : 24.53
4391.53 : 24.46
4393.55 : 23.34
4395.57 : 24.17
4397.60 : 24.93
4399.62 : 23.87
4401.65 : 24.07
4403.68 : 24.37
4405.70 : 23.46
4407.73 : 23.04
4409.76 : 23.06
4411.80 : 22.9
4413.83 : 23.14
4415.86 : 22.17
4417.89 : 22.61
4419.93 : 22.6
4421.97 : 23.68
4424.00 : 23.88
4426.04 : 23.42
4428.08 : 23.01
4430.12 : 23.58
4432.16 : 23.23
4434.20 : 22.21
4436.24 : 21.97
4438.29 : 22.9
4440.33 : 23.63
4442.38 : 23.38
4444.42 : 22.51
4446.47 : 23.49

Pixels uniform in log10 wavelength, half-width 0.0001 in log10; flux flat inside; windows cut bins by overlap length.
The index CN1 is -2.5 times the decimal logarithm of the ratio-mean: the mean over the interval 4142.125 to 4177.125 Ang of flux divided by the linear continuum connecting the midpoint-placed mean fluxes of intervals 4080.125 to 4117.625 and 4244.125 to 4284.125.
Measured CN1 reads 0.04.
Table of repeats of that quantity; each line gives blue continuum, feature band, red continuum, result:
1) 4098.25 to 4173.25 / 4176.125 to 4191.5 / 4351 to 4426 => 0.07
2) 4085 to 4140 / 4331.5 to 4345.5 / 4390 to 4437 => -0.10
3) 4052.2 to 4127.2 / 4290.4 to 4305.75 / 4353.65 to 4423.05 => 0.01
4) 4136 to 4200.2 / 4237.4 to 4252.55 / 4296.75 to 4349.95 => 0.03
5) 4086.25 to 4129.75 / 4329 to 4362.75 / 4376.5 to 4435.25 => -0.11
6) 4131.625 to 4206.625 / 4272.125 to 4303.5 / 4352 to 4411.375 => -0.02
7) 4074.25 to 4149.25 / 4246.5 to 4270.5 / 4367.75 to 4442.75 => 0.03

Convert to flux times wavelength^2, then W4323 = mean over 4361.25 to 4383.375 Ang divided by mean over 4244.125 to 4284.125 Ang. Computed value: 1.1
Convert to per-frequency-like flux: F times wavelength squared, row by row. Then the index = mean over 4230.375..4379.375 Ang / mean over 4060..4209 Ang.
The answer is 1.09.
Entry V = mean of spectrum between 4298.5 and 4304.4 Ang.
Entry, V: 24.9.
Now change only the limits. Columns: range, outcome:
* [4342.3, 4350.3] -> 25.4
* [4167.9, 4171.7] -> 24.2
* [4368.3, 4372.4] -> 25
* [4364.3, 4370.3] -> 25.9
